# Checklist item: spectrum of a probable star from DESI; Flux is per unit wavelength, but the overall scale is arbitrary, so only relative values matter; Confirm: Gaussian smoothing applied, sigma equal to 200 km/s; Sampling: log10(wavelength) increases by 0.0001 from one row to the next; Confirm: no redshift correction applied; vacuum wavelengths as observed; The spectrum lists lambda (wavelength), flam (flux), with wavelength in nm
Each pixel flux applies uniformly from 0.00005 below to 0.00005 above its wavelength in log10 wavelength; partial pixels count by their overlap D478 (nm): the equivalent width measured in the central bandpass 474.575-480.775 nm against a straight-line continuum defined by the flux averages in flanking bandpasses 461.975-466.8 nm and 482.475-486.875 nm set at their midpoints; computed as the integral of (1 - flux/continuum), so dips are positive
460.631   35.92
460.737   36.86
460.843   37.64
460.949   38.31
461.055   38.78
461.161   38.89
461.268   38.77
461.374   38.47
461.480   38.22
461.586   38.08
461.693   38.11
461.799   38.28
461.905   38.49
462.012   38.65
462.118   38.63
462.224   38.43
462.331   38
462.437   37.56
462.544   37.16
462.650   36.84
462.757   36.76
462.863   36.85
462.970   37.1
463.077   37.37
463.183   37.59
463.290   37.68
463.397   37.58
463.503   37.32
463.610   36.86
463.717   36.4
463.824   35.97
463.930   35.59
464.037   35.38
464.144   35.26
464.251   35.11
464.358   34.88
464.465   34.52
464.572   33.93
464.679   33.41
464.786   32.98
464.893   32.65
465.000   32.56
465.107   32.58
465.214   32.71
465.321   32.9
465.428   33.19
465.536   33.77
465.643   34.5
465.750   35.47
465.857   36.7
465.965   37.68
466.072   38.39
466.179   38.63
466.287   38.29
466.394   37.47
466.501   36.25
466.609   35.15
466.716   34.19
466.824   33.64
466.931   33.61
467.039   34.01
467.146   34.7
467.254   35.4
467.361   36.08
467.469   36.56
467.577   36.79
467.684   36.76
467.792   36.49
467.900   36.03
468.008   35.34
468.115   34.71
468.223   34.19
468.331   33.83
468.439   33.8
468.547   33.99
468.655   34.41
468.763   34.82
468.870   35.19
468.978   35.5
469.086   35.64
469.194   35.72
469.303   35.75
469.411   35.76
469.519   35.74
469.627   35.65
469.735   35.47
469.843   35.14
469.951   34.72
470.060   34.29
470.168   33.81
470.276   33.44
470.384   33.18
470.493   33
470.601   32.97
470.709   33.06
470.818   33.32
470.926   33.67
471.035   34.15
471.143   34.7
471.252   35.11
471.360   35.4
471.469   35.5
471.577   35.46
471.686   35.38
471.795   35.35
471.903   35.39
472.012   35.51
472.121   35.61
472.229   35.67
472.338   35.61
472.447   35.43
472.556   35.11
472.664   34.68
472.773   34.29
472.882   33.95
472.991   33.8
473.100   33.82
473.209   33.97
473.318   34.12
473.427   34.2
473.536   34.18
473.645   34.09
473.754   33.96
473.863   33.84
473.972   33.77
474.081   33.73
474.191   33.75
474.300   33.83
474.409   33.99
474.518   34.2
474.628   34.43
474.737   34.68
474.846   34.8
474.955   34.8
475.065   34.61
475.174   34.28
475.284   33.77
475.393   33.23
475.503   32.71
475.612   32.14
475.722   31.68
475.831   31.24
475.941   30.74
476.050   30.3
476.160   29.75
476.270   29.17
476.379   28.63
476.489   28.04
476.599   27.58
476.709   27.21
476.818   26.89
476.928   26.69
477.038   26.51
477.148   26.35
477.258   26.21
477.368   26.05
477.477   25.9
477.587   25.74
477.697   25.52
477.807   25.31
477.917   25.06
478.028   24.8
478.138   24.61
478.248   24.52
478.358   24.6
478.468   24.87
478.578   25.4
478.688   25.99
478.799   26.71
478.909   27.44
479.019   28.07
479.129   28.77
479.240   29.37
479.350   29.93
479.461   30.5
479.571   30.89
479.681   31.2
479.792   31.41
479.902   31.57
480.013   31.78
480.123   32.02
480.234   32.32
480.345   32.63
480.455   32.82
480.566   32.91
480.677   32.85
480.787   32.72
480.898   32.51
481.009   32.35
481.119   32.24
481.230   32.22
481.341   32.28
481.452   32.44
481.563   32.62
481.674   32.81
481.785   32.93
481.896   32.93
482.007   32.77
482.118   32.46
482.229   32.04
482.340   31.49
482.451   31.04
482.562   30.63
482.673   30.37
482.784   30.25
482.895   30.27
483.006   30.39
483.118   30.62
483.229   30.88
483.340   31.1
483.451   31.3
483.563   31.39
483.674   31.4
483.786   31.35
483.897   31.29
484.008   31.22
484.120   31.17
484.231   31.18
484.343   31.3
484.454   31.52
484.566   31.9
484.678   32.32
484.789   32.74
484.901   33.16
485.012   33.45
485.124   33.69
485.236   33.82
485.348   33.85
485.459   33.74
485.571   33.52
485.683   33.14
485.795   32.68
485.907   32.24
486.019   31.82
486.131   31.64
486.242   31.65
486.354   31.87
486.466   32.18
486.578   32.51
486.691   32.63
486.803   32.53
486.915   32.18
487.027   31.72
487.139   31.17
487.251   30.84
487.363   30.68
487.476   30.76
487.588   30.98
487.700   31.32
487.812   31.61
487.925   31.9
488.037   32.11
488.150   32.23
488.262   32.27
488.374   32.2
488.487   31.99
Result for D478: 0.72 nm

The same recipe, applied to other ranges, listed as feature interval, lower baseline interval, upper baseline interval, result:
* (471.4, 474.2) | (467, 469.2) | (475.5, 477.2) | -0.261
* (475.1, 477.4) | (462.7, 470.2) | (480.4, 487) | 0.271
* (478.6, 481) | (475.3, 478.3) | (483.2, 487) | -0.093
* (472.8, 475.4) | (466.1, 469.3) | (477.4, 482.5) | -0.126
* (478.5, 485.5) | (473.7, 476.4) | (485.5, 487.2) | 0.240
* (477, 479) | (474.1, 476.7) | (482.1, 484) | 0.385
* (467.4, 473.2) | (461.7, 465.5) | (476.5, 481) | -0.408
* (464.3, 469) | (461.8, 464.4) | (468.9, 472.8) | 0.136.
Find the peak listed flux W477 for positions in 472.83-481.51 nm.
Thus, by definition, 34.8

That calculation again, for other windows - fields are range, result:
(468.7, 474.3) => 35.76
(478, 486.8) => 33.85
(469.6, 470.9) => 35.65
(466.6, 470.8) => 36.79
